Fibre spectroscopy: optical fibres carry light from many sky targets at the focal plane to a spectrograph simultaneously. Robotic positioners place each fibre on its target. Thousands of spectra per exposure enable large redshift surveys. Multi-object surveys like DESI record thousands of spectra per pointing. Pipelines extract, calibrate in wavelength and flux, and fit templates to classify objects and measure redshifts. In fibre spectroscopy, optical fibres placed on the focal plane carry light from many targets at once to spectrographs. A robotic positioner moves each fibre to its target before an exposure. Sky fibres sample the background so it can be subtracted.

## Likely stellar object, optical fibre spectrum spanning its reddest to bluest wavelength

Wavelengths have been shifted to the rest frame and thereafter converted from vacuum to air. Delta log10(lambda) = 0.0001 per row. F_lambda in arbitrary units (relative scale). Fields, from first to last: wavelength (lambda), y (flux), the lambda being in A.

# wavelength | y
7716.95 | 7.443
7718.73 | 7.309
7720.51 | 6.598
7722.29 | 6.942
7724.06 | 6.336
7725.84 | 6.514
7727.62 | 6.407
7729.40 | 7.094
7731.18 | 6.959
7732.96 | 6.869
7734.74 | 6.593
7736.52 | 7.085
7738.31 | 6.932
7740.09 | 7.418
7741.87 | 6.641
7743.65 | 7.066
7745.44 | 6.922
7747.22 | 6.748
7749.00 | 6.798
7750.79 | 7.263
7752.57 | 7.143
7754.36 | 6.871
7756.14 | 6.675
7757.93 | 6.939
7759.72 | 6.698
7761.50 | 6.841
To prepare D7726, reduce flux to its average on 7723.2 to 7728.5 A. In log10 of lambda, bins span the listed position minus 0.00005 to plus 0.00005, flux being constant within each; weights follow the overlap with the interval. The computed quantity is 6.42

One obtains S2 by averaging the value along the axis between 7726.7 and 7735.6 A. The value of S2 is 6.78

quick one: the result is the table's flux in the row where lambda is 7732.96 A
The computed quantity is 6.869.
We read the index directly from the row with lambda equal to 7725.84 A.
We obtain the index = 6.514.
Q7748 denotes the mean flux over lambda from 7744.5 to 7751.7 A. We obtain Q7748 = 6.93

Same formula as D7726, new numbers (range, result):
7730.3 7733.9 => 6.91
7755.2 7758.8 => 6.81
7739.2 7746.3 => 7.01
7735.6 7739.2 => 6.99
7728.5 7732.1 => 7.02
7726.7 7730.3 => 6.75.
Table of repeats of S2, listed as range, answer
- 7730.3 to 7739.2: 6.88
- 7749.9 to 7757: 7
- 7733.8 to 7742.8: 6.93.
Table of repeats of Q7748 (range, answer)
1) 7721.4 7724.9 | 6.66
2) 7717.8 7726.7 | 6.74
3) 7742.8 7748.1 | 6.91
